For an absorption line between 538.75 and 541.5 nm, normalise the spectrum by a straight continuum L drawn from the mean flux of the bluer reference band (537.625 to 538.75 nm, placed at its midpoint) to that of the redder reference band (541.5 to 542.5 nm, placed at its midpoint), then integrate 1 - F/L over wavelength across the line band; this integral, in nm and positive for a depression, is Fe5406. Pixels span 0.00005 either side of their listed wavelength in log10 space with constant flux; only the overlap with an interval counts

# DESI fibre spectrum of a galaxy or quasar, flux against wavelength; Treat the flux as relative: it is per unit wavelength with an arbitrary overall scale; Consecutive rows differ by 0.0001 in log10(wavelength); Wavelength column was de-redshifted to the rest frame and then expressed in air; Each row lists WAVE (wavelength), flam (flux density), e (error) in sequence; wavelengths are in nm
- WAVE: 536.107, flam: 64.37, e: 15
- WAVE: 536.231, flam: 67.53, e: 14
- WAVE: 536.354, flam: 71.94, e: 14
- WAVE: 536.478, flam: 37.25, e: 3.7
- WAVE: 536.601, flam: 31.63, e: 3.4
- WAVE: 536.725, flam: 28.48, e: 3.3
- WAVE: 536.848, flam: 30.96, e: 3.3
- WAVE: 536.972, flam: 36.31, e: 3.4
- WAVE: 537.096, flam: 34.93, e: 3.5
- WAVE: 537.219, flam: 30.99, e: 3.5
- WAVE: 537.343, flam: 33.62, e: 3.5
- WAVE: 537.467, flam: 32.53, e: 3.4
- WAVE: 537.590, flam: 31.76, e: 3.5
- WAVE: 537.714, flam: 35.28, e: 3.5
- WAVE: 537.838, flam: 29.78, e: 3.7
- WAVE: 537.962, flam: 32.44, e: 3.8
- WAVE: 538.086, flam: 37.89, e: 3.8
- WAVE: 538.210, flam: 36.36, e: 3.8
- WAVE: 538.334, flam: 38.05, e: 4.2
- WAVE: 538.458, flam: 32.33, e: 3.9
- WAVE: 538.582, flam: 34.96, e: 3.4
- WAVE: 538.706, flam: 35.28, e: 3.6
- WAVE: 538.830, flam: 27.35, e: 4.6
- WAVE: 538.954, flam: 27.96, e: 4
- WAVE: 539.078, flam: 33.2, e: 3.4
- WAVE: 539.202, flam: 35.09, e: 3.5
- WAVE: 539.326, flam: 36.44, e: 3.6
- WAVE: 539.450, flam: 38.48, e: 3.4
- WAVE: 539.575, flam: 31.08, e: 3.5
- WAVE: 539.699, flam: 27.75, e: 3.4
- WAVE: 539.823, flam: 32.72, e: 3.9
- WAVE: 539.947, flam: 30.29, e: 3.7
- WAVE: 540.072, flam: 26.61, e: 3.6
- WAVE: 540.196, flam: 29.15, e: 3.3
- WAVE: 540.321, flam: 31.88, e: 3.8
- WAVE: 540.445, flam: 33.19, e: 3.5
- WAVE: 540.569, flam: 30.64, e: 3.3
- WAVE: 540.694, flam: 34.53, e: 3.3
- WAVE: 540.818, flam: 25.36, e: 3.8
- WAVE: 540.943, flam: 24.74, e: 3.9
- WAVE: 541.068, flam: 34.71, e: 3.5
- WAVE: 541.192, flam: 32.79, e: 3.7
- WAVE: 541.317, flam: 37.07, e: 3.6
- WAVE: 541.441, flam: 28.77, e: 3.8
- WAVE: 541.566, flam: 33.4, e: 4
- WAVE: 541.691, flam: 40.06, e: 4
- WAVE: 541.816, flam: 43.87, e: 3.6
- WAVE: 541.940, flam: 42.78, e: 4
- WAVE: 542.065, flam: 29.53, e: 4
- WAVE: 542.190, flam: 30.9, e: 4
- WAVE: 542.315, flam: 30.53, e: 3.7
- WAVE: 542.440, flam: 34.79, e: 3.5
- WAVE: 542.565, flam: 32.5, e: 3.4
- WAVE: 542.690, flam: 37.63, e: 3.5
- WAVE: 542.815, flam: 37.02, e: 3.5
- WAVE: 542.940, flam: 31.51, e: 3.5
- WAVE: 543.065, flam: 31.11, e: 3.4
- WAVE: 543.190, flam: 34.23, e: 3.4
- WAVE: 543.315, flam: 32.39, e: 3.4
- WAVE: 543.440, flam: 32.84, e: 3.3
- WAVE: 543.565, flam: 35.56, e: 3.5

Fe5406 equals 0.29 nm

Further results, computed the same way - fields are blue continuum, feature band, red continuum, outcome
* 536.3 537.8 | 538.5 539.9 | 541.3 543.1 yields 0.11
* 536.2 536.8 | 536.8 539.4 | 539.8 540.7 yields 0.38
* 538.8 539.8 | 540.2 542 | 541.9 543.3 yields -0.03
